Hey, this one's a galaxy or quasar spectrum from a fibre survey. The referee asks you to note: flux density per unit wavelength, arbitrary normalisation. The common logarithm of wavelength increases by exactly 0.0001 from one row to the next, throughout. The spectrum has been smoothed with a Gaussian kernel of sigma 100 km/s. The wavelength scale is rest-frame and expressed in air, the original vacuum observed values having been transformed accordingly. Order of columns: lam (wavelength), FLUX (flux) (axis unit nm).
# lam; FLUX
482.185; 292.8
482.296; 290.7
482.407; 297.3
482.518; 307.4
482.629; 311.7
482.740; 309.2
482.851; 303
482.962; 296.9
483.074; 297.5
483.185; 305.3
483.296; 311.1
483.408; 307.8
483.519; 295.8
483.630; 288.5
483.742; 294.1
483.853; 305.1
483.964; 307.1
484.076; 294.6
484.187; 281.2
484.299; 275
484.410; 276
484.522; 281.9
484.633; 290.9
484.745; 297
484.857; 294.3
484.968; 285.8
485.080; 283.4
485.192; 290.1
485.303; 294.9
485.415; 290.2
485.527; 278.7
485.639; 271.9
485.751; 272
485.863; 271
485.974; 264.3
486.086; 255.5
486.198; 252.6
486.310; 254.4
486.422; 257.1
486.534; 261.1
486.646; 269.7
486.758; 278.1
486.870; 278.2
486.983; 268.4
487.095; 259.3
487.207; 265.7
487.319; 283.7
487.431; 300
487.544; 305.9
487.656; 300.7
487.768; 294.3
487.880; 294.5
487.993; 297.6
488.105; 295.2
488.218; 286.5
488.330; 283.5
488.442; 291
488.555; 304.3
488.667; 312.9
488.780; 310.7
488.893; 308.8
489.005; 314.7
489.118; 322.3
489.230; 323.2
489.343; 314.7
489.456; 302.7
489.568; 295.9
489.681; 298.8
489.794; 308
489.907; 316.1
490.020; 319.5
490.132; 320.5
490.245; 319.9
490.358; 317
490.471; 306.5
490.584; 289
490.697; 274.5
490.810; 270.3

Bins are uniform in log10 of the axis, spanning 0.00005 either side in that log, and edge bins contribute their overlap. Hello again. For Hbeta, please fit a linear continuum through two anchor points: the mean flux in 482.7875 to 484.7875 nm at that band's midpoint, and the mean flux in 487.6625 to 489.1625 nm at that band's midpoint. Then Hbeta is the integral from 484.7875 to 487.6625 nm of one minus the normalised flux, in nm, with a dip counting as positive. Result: 0.21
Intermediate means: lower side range 295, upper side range 301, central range 276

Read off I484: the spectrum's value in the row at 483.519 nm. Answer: 295.8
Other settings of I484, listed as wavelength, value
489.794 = 308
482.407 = 297.3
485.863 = 271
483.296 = 311.1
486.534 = 261.1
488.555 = 304.3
